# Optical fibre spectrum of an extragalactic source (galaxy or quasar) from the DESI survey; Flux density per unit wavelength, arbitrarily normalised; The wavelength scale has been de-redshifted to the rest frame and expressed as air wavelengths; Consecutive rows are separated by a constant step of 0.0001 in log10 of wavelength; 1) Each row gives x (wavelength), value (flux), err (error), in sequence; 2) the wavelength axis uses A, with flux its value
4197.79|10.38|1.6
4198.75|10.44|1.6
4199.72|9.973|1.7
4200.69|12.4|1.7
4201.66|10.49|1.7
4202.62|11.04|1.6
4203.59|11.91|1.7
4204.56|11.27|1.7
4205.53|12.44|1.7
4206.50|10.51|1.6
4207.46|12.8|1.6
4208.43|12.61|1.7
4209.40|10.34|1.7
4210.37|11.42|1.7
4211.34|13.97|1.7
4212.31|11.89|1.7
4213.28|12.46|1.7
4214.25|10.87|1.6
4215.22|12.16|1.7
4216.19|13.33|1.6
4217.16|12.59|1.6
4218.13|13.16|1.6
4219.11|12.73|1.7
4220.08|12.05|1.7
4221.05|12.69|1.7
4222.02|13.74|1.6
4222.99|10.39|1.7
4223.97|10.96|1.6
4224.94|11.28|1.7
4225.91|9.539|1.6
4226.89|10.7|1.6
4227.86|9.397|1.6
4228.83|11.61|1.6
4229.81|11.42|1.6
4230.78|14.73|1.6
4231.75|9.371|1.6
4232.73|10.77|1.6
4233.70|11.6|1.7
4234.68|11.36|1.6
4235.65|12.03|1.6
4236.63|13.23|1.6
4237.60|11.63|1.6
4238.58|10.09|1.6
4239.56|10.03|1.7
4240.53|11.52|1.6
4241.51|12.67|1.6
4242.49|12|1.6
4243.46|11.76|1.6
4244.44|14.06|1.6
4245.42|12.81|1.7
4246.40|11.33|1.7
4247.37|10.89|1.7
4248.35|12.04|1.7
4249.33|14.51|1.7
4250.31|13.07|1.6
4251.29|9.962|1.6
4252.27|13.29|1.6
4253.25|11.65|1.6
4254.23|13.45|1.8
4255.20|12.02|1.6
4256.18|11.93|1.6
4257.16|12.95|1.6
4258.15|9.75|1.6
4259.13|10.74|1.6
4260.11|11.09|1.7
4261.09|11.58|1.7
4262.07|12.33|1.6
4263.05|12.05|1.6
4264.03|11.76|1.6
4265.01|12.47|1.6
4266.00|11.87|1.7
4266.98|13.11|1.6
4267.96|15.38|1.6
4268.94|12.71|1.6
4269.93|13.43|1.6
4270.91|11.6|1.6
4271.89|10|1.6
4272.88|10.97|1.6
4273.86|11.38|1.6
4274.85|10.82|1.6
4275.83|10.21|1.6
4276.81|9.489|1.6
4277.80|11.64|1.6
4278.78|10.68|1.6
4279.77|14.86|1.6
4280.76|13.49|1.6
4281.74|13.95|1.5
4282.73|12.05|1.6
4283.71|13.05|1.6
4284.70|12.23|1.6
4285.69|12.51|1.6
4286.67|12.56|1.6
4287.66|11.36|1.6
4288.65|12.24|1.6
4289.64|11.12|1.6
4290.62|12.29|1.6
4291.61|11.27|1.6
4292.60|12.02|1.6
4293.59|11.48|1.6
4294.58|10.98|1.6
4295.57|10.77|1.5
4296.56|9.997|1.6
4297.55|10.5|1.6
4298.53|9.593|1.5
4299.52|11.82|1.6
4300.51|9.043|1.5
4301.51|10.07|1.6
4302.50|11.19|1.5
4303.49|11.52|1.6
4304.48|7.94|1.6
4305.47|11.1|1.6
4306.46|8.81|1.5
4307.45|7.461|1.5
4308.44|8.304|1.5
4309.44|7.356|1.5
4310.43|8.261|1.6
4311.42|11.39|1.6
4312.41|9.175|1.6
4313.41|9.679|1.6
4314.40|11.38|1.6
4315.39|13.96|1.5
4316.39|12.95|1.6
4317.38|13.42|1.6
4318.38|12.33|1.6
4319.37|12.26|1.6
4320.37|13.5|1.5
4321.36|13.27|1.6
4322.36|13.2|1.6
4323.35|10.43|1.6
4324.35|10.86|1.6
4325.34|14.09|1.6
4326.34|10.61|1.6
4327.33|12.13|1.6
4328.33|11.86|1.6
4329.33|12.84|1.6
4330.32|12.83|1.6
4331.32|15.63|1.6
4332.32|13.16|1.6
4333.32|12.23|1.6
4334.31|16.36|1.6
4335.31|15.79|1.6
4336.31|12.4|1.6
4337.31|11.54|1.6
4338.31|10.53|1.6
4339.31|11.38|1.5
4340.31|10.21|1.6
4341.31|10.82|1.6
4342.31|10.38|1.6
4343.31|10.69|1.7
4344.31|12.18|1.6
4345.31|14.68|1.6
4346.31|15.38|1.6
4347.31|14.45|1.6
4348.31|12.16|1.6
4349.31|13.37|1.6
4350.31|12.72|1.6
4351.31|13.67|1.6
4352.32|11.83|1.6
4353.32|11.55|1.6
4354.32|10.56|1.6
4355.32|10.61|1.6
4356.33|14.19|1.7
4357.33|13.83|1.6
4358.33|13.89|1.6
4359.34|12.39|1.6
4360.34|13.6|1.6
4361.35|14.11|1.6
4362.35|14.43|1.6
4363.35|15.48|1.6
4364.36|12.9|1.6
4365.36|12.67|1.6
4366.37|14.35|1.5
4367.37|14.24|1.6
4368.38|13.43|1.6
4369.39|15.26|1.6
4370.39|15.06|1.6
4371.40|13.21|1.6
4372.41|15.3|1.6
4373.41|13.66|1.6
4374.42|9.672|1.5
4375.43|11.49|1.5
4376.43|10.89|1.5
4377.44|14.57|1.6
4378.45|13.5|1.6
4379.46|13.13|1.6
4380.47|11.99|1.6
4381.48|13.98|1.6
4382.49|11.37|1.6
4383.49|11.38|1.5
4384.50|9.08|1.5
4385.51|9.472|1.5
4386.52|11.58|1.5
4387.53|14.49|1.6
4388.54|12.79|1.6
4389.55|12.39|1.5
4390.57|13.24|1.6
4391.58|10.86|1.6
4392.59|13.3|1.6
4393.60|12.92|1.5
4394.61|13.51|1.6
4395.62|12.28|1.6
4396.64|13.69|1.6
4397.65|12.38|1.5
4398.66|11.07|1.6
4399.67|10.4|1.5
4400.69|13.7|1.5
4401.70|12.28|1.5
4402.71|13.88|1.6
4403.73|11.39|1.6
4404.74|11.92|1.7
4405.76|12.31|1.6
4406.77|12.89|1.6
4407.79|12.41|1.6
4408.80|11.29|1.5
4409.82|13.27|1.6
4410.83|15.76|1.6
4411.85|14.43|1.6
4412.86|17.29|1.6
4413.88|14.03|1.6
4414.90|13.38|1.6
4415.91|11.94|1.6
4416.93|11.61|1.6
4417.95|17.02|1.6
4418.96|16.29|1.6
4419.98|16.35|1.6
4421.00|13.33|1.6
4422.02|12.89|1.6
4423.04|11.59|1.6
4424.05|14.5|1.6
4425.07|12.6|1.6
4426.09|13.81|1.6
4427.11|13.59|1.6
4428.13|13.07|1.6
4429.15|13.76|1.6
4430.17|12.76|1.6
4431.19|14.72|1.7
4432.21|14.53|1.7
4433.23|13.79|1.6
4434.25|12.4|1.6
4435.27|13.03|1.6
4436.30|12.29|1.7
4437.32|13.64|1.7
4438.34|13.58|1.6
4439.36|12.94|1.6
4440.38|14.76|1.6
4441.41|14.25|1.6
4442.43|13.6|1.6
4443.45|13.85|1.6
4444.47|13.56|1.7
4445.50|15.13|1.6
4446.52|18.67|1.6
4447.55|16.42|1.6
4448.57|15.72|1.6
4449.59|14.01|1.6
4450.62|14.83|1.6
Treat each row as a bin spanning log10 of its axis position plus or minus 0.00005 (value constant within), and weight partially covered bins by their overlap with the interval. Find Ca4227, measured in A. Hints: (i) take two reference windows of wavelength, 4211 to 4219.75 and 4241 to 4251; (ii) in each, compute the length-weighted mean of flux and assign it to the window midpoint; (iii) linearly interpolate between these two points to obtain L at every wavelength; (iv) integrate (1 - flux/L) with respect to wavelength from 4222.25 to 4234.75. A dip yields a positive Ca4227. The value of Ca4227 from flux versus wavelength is 1.45 A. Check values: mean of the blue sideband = 12.5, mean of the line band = 11.1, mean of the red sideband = 12.5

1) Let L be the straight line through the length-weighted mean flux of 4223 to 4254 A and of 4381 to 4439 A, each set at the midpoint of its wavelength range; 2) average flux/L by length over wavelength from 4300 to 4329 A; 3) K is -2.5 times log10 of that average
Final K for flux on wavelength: 0.12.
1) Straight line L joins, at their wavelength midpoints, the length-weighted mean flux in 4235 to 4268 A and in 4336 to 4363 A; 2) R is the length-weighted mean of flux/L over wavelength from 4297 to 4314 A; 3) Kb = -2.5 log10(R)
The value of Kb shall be 0.27 mag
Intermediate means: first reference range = 12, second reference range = 12.5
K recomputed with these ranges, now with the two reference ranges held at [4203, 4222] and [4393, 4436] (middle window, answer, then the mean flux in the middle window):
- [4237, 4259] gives 0.04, 12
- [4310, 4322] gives 0.08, 11.8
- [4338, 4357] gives 0.06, 12.2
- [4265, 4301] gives 0.08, 11.7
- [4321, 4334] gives 0.02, 12.6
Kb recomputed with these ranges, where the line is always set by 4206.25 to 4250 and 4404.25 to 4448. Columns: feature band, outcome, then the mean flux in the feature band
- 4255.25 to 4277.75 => 0.05 mag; 11.7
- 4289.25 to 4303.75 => 0.15 mag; 10.9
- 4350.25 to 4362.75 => 0.02 mag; 12.9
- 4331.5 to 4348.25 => 0.03 mag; 12.7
